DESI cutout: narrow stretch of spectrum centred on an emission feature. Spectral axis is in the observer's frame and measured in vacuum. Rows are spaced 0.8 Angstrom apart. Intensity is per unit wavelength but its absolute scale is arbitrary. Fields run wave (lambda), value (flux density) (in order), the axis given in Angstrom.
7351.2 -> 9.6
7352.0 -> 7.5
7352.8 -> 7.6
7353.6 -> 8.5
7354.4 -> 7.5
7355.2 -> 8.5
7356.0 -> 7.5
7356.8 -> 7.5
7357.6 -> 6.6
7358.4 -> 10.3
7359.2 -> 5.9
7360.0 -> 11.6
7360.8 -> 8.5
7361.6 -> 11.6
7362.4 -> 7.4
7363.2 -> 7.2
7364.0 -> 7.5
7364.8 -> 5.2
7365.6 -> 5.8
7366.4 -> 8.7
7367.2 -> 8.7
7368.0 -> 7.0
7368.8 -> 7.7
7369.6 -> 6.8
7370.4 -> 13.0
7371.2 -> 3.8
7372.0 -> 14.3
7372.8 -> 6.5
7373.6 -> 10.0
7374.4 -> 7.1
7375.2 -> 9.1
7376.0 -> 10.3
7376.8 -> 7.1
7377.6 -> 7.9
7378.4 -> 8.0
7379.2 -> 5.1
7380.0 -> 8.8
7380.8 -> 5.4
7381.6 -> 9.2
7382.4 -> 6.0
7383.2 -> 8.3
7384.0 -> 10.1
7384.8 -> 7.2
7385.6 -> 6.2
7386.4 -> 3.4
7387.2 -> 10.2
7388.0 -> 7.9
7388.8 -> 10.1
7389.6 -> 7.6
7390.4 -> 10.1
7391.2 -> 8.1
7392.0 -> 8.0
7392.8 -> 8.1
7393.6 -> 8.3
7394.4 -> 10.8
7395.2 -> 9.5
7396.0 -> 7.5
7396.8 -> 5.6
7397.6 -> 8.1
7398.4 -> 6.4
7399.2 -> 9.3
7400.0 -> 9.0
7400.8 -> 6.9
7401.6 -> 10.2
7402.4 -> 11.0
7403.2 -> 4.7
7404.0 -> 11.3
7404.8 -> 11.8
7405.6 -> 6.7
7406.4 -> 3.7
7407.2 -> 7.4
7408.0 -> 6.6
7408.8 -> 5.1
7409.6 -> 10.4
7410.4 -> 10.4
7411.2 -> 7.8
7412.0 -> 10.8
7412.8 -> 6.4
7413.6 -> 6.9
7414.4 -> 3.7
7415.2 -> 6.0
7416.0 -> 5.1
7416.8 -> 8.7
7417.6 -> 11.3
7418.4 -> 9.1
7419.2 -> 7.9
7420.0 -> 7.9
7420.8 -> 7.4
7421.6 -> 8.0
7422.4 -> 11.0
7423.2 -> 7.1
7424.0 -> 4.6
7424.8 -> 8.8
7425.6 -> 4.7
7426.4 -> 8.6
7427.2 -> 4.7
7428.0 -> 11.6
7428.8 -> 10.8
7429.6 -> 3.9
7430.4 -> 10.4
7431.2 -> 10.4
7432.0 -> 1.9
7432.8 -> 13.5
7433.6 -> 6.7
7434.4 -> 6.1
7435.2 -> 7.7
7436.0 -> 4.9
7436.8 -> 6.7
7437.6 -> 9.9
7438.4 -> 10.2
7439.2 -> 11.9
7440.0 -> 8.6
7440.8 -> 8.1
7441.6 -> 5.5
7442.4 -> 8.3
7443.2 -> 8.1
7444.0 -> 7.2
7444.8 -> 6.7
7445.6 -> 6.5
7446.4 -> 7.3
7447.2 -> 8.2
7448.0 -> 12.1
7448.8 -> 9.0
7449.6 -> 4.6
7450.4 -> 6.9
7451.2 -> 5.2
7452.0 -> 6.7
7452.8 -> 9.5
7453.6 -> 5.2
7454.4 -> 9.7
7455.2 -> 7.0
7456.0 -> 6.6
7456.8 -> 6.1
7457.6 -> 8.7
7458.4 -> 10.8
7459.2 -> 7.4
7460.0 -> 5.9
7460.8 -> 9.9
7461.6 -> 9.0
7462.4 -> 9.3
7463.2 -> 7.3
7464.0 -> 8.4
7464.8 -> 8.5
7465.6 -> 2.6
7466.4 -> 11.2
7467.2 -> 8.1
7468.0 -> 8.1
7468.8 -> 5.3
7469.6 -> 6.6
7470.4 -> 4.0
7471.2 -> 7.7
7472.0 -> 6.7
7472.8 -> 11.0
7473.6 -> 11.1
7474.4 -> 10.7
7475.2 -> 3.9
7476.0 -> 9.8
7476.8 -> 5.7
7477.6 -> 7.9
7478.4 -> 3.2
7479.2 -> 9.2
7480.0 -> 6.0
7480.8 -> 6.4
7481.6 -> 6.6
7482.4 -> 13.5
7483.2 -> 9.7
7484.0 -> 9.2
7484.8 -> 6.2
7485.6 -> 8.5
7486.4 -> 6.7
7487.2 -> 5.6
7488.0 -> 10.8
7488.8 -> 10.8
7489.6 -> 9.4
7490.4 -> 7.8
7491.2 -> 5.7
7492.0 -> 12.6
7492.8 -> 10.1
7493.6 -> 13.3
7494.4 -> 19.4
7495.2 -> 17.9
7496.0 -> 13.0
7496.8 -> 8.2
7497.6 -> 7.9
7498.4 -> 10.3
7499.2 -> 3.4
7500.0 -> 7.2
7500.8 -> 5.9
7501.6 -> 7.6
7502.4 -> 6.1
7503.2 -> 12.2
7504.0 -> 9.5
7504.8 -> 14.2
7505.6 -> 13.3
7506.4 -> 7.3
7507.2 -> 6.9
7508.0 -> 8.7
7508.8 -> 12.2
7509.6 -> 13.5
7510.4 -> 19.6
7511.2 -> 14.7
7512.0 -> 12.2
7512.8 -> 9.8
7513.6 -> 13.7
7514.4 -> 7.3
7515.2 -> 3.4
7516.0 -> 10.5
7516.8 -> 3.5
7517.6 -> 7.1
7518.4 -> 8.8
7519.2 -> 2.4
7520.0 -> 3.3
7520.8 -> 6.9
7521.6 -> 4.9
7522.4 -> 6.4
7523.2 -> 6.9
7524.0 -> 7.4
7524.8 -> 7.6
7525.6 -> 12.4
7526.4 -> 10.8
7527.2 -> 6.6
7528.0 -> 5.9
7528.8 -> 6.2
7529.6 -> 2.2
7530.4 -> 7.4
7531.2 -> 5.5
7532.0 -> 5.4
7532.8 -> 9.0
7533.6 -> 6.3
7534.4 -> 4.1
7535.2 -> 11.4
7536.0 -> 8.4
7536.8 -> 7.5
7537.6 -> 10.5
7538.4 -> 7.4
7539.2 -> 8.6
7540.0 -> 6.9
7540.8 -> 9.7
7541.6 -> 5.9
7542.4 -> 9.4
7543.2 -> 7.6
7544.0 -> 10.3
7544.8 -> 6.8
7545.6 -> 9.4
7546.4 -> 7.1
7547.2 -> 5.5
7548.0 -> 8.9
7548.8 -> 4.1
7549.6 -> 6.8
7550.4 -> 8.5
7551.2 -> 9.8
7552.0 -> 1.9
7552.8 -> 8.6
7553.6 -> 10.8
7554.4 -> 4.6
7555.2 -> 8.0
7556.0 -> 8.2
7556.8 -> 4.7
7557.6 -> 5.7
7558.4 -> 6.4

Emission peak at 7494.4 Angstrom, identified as [S II] 6716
